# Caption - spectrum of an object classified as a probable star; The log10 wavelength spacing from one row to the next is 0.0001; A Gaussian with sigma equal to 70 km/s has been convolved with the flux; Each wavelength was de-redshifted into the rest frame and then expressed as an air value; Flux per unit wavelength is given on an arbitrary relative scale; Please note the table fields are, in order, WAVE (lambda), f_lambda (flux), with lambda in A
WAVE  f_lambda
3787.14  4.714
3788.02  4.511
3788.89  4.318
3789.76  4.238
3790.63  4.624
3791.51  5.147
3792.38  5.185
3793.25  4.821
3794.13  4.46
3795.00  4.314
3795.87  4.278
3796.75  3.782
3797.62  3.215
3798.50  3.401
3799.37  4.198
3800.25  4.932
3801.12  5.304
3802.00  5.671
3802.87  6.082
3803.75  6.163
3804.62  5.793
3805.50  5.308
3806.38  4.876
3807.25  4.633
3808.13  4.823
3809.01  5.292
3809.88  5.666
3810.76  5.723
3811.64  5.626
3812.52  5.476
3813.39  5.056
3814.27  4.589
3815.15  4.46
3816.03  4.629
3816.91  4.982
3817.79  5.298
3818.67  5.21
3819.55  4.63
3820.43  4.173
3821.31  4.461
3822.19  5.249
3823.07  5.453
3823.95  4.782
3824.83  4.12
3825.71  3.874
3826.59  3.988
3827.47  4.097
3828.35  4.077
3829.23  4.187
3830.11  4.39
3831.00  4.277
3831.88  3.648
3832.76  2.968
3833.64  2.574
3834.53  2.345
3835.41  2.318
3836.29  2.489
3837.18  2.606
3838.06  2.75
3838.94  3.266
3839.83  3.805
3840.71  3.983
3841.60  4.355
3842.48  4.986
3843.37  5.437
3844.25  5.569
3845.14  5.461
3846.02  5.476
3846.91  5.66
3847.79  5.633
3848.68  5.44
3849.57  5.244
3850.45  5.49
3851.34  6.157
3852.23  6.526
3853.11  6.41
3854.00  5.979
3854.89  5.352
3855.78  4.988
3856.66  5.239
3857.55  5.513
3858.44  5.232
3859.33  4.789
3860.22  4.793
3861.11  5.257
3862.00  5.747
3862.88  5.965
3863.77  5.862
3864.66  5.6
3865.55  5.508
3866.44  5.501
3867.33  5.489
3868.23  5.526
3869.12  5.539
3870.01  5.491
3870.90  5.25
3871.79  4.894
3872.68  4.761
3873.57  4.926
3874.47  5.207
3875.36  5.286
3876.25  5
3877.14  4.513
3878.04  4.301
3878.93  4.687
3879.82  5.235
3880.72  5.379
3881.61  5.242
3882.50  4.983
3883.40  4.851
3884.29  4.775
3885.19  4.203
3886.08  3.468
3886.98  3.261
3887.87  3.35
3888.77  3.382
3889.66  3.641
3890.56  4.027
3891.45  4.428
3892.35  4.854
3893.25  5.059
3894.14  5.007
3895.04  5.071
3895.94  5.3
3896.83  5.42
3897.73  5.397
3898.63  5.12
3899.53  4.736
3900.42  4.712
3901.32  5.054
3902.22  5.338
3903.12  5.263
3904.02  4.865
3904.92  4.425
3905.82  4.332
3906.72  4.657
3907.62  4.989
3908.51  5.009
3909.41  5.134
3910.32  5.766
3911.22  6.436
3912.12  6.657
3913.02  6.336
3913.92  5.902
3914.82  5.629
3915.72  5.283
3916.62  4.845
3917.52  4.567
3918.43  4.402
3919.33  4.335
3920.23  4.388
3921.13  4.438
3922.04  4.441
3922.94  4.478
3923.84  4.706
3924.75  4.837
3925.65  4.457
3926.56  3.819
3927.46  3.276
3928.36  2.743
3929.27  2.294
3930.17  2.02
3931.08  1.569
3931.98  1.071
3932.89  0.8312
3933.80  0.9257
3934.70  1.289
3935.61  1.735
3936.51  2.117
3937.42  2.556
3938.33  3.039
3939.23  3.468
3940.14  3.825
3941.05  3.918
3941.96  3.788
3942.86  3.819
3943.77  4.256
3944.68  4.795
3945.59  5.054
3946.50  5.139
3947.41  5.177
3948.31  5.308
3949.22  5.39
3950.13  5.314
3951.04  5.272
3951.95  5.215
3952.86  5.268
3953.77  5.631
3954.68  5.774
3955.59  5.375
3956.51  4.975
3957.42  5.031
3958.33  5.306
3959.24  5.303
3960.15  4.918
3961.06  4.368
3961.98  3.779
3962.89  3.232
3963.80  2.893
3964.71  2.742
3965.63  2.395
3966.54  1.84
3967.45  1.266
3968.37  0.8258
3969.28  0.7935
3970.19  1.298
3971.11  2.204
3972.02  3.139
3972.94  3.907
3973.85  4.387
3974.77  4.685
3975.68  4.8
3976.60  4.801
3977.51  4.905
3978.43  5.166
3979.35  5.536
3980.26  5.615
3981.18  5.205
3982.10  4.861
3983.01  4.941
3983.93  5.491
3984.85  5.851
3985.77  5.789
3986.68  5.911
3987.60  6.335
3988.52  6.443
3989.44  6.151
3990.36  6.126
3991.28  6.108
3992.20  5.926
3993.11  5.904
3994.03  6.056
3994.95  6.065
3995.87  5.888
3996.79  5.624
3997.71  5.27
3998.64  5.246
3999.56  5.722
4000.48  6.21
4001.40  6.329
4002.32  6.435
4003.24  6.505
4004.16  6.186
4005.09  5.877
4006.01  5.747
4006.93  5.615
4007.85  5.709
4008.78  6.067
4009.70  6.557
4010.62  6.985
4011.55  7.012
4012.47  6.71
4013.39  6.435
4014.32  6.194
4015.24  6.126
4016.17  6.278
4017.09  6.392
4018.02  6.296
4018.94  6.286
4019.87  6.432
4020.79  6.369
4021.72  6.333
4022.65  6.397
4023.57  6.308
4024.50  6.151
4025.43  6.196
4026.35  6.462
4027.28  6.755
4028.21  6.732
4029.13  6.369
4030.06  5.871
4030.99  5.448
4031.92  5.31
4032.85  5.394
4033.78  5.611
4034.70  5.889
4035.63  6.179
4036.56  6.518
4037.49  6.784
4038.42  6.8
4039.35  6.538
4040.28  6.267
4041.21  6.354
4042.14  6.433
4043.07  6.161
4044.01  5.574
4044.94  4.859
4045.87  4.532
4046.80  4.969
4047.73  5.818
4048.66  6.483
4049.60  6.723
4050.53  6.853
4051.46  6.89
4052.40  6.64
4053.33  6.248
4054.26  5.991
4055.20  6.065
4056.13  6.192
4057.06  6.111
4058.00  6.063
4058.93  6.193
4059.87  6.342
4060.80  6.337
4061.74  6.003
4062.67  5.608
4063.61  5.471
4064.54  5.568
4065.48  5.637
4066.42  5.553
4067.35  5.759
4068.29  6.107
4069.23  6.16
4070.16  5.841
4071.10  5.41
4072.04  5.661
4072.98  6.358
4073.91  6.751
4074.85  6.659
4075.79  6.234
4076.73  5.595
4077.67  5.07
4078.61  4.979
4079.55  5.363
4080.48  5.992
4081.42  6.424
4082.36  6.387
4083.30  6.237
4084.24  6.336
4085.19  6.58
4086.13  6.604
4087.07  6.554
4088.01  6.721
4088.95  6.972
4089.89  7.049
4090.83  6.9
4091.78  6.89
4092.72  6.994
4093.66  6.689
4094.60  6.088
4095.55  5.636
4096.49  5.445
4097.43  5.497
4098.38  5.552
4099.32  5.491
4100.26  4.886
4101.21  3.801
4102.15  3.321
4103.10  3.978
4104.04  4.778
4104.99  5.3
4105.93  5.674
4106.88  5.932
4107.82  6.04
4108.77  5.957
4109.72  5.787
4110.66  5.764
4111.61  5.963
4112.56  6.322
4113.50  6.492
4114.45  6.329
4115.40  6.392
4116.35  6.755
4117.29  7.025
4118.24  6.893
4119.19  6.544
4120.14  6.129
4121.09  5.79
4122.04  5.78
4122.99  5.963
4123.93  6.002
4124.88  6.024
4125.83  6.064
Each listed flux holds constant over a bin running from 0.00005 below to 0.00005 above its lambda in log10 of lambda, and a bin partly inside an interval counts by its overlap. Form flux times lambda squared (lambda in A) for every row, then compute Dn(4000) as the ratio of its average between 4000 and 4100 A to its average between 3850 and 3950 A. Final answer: 1.44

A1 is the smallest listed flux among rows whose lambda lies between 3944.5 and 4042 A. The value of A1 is 0.7935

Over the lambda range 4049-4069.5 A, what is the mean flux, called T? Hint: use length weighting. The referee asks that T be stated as 6.11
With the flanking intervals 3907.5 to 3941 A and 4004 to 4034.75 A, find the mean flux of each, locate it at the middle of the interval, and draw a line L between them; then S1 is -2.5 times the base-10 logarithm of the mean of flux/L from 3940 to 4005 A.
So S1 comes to 0.053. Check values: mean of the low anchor 3.87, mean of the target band 4.82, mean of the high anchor 6.2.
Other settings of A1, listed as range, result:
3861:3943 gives 0.8312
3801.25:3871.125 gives 2.318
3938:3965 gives 2.742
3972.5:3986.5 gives 3.907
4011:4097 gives 4.532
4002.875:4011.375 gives 5.615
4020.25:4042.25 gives 5.31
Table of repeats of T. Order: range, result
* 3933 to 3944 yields 2.8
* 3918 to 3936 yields 3.1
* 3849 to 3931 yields 4.91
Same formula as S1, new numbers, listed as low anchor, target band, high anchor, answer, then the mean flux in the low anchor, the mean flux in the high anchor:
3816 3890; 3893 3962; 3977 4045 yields 0.199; 4.72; 6.04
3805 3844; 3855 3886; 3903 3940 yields -0.229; 4.35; 3.97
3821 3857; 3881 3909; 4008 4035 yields 0.087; 4.52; 6.25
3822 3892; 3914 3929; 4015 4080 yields 0.166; 4.7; 6.06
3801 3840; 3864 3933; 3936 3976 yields -0.120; 4.47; 3.94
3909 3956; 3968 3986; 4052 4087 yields 0.145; 4.19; 6.02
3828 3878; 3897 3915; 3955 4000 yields -0.117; 4.83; 4.63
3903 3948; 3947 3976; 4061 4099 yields 0.131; 4.06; 6.08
